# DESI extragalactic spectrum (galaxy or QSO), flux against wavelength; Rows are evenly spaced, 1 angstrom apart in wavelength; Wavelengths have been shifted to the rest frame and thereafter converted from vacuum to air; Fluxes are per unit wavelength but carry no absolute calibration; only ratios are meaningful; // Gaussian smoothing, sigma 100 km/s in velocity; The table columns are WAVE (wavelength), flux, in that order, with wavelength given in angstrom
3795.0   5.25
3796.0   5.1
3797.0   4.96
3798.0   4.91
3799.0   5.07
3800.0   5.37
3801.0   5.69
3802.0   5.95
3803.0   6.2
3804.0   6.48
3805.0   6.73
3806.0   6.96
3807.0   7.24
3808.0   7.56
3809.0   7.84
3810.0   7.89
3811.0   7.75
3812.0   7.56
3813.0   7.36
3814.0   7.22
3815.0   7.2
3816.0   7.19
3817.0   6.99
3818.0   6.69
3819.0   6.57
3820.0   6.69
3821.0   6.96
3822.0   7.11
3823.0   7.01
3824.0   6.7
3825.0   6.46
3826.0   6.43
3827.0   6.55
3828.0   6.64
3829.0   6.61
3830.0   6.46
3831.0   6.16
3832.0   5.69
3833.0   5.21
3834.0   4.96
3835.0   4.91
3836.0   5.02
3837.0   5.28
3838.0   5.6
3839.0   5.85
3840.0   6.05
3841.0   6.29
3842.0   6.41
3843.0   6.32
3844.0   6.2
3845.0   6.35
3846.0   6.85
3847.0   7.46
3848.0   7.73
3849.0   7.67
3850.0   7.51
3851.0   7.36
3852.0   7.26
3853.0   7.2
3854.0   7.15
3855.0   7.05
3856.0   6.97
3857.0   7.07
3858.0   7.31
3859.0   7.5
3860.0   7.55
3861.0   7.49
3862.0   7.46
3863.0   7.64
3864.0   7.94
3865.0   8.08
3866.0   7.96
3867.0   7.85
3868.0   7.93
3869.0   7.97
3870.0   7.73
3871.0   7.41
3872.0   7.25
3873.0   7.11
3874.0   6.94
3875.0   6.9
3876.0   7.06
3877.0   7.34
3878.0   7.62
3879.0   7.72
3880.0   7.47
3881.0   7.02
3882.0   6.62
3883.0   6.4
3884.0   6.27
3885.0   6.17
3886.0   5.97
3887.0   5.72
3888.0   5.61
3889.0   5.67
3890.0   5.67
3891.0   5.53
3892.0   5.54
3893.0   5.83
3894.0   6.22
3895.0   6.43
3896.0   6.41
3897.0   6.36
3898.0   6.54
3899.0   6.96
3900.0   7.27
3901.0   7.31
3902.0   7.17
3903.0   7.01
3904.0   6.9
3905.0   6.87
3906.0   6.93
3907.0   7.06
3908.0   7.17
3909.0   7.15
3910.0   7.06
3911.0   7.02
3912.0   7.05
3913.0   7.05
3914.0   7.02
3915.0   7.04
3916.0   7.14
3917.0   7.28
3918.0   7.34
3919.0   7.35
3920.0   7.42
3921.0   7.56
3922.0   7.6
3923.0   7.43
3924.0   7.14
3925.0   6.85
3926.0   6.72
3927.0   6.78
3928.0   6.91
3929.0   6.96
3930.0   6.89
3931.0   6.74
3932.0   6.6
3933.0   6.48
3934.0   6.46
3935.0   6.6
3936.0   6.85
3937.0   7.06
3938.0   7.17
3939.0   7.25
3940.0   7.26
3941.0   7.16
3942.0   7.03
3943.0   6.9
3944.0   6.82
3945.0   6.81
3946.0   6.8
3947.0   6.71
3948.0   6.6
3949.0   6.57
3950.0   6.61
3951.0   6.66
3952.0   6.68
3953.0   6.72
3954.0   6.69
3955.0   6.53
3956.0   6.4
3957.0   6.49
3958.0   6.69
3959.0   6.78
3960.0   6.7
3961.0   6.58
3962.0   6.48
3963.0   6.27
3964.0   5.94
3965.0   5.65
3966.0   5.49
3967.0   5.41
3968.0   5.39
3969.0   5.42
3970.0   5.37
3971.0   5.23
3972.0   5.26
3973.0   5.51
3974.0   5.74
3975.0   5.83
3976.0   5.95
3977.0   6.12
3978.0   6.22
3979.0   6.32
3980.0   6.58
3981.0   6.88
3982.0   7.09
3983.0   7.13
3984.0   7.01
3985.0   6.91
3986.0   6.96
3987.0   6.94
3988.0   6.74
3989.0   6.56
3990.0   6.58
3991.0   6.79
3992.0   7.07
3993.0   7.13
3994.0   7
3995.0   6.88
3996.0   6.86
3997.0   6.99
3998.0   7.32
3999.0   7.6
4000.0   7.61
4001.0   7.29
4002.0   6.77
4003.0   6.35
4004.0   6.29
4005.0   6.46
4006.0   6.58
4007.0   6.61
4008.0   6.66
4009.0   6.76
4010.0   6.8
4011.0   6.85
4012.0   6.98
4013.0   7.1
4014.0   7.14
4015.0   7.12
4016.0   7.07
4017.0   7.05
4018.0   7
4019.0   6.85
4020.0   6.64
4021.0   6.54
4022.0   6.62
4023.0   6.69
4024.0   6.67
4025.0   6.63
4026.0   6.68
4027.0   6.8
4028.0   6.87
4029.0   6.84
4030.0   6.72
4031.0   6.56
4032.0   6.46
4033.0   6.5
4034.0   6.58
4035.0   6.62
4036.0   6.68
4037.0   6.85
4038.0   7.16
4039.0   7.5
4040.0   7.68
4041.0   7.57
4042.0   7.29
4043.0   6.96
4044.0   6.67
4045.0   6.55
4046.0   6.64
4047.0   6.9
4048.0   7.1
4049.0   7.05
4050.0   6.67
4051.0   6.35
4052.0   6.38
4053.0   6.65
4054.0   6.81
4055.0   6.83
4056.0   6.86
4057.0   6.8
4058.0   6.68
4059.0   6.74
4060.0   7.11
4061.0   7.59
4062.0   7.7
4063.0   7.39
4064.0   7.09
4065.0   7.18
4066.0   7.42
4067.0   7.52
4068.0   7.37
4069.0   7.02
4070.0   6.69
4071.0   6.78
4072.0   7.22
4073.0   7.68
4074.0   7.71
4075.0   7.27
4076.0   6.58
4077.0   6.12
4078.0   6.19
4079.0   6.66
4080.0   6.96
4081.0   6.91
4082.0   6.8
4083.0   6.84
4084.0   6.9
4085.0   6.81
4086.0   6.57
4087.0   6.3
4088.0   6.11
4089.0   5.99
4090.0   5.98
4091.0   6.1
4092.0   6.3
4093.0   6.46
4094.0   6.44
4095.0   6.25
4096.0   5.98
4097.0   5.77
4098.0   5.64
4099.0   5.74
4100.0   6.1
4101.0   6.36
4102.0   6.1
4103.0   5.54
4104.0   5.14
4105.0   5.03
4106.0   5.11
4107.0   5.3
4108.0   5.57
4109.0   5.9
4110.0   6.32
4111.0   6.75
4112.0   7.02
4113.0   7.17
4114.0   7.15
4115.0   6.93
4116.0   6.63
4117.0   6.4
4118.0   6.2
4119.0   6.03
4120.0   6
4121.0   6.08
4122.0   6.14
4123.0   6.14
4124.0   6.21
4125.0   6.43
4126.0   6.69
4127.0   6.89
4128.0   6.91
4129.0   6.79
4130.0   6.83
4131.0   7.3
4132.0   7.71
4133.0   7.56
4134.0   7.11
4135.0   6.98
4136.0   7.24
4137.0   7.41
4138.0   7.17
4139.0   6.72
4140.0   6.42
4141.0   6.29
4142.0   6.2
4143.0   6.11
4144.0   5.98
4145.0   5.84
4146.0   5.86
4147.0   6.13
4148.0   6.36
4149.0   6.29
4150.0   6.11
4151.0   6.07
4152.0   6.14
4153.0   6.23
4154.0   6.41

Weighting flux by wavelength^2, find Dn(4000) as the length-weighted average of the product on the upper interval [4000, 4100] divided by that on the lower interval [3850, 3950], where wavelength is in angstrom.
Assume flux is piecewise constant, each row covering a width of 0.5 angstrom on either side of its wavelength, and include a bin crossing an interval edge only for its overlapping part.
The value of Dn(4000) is 1.05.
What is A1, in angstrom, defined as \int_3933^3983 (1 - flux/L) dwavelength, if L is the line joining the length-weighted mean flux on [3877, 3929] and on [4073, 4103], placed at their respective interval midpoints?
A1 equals 2.06 angstrom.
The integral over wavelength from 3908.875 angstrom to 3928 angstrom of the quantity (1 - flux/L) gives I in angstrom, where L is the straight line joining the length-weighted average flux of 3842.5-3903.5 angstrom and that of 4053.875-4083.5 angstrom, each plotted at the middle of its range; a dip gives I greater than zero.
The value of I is -0.5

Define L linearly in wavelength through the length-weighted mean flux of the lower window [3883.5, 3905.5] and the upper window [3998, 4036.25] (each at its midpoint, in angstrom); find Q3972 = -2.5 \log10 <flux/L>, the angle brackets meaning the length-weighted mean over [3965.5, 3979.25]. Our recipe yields 0.17 mag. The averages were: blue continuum 6.34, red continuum 6.8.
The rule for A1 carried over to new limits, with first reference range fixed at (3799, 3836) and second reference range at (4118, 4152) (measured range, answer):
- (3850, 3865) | -1.8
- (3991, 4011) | -1.0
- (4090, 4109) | 2.1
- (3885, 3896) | 1.2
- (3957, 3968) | 0.7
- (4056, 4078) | -1.9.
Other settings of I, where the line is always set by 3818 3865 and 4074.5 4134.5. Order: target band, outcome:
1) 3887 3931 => -1.3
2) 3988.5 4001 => -1.0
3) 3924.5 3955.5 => -1.1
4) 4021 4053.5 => -1.7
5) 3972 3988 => 0.2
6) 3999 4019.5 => -1.2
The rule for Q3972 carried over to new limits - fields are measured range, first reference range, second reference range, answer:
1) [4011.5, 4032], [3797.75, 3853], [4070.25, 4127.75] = -0.07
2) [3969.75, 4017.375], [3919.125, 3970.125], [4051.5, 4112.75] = -0.01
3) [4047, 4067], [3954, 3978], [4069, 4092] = -0.07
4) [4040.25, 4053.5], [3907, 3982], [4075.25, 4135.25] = -0.06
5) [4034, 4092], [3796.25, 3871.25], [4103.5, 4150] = -0.06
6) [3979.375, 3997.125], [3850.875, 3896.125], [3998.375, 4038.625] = -0.01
